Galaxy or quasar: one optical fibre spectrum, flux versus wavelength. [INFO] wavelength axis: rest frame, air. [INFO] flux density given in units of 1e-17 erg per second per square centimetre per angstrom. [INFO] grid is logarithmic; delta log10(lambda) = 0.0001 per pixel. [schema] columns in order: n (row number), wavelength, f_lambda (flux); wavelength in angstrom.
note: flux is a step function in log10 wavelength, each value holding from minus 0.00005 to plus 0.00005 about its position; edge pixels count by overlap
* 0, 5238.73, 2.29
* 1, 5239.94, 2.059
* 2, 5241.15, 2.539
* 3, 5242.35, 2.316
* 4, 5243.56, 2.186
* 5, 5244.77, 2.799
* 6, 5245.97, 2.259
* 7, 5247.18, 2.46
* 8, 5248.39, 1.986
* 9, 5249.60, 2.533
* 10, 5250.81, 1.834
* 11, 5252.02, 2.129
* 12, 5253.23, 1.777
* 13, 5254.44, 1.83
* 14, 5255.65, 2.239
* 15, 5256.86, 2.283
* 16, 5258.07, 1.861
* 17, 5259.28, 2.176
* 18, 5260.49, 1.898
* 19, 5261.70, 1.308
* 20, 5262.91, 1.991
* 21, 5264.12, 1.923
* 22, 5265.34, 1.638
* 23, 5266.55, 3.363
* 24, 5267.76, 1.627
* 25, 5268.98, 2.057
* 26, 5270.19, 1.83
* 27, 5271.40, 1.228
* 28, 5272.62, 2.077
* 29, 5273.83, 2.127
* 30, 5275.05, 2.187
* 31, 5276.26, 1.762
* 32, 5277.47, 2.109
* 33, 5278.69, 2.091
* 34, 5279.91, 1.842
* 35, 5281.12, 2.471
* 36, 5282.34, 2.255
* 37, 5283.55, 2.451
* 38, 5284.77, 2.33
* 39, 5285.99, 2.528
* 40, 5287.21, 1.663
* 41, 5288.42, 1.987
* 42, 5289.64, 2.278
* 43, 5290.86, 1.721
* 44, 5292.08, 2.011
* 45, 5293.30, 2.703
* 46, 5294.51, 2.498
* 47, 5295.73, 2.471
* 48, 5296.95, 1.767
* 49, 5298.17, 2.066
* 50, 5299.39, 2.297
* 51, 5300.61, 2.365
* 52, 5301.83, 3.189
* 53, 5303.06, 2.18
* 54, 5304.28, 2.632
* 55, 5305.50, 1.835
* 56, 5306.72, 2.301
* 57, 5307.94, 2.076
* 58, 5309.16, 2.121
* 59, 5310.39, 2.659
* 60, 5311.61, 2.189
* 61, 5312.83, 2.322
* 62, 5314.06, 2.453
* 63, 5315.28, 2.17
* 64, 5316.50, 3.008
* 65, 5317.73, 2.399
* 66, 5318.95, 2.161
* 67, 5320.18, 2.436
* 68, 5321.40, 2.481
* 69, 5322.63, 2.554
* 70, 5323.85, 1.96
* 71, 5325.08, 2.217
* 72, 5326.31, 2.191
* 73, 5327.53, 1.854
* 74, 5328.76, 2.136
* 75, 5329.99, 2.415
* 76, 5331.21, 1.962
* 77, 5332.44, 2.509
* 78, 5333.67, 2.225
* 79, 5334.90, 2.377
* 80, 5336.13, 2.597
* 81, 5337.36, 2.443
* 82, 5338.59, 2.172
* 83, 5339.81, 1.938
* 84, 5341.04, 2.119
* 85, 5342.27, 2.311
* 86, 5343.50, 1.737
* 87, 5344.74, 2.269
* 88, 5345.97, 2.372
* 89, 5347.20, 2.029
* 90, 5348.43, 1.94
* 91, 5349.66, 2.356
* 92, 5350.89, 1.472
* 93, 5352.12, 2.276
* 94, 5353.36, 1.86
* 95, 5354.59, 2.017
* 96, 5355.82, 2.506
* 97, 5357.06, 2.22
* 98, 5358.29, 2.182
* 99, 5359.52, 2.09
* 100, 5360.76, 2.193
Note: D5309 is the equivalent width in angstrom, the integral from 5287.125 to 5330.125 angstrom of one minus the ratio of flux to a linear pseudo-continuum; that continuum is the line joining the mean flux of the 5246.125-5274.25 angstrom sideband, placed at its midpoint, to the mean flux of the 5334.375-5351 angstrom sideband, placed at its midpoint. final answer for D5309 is -3.5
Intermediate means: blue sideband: 2.01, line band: 2.28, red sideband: 2.17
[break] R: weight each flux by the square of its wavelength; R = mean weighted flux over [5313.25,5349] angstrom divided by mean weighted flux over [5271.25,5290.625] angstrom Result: 1.10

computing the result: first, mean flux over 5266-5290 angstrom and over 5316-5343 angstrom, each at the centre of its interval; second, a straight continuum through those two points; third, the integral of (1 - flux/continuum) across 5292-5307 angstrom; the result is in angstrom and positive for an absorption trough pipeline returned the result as -1.1 angstrom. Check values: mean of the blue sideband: 2.11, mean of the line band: 2.34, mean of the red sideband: 2.29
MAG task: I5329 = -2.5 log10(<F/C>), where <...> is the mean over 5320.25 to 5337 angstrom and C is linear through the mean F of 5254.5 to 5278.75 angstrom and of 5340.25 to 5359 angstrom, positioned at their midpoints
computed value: -0.10 mag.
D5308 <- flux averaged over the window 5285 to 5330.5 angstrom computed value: 2.28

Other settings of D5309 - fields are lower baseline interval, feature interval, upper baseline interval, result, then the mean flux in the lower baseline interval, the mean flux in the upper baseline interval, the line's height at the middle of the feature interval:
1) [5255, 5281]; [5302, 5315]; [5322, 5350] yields -1.2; 1.99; 2.2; 2.12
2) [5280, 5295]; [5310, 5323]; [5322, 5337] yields -1.1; 2.23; 2.25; 2.24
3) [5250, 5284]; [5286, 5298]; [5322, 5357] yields -0.4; 2.01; 2.17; 2.07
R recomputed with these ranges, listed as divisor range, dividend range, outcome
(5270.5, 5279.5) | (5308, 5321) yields 1.25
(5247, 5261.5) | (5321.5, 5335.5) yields 1.12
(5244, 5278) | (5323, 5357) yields 1.09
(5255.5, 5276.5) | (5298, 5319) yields 1.22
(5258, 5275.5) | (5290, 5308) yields 1.18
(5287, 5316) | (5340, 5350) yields 0.96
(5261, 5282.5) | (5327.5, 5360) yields 1.12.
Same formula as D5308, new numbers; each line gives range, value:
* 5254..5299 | 2.07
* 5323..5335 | 2.18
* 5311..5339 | 2.32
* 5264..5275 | 2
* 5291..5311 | 2.31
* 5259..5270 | 1.99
